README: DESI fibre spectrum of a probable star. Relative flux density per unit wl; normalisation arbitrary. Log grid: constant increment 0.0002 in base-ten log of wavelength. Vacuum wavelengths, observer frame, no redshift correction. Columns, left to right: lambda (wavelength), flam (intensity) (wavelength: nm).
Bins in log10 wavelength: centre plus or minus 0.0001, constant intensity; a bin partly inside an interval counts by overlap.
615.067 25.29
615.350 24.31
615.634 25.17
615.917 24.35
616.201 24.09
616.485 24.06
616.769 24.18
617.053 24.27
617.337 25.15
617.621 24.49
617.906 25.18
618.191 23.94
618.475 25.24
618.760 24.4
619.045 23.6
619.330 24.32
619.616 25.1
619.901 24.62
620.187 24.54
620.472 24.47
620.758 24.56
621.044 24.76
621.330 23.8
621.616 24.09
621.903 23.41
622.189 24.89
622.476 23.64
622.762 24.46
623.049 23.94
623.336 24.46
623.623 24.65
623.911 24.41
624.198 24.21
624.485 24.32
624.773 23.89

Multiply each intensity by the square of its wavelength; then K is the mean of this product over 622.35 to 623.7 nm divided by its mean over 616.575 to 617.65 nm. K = 1.01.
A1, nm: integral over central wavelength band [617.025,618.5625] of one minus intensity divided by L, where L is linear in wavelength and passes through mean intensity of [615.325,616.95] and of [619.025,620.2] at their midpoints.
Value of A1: -0.02 nm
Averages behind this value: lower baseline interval 24.4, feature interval 24.7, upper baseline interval 24.5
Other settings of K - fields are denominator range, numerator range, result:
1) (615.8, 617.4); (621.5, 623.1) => 1.01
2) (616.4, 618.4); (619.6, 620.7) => 1.01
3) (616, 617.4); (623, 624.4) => 1.03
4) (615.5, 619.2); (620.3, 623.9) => 1.01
